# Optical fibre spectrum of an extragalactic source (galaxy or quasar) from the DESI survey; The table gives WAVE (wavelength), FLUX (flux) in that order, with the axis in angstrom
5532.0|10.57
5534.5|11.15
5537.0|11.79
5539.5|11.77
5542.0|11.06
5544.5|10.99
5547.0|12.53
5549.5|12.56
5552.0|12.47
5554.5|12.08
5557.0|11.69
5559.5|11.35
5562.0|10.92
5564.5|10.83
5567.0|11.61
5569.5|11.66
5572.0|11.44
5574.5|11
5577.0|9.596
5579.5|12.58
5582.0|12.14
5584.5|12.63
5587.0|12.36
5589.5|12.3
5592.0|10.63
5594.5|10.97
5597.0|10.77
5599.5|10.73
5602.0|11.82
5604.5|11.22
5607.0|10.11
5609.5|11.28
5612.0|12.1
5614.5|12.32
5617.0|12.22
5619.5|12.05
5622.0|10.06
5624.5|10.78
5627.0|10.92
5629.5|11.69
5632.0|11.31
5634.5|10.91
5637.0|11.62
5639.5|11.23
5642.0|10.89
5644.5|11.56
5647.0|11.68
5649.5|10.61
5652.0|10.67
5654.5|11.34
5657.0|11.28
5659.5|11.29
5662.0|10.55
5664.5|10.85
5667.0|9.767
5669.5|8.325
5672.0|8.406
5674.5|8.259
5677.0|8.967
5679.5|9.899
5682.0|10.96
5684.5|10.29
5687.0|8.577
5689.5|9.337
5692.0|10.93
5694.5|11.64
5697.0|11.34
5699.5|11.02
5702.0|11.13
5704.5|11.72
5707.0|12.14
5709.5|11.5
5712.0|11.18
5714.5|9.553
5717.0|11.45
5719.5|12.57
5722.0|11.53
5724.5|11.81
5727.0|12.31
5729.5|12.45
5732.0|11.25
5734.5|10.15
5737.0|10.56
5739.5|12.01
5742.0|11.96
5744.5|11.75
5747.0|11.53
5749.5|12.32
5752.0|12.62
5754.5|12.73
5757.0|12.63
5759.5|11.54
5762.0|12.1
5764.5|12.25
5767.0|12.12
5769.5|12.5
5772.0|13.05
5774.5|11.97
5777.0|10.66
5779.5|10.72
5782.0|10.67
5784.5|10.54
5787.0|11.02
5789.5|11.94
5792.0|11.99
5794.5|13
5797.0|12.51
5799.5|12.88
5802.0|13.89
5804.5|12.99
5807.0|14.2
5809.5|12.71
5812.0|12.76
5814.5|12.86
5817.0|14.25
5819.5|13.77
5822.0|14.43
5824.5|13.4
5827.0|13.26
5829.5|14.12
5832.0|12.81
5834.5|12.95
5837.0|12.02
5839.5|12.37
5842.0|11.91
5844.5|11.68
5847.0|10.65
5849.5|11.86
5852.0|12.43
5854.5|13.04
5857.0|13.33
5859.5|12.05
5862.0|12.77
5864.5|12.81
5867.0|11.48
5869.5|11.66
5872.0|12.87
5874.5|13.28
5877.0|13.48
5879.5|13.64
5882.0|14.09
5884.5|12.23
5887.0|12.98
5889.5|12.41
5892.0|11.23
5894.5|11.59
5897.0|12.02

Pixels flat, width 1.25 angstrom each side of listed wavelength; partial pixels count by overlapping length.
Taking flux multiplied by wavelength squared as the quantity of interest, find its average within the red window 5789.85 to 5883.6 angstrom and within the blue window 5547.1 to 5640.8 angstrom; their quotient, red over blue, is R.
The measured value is 1.2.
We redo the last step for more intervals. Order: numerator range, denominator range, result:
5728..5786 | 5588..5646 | 1.09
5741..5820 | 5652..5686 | 1.28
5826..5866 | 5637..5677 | 1.28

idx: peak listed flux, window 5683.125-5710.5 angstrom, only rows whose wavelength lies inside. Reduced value 12.14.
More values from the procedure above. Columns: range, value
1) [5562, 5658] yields 12.63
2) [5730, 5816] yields 14.2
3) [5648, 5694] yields 11.34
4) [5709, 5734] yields 12.57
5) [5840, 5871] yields 13.33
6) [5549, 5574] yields 12.56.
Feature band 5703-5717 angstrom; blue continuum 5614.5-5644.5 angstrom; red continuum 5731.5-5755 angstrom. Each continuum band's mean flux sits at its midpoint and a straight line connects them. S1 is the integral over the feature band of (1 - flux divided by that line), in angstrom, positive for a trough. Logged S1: 0.4 angstrom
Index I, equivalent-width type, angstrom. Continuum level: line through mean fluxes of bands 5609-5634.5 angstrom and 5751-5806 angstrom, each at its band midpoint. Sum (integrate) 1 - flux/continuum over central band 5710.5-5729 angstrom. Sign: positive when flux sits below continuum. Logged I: 0.53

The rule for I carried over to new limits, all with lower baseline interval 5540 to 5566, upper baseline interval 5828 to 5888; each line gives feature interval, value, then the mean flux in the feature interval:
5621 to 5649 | 1.8 angstrom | 11.1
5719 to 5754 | 1.3 angstrom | 11.8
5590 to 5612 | 1.4 angstrom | 11.1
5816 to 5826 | -1.2 angstrom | 13.9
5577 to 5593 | -0.2 angstrom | 11.9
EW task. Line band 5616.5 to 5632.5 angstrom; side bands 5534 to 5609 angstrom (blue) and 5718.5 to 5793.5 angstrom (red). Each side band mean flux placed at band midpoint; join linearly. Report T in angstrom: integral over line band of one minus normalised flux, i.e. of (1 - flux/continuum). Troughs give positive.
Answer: 0.5 angstrom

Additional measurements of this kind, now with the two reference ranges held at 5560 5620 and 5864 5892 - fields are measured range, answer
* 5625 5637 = 0.4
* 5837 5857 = 0.8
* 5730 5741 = 0.9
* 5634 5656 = 1.0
